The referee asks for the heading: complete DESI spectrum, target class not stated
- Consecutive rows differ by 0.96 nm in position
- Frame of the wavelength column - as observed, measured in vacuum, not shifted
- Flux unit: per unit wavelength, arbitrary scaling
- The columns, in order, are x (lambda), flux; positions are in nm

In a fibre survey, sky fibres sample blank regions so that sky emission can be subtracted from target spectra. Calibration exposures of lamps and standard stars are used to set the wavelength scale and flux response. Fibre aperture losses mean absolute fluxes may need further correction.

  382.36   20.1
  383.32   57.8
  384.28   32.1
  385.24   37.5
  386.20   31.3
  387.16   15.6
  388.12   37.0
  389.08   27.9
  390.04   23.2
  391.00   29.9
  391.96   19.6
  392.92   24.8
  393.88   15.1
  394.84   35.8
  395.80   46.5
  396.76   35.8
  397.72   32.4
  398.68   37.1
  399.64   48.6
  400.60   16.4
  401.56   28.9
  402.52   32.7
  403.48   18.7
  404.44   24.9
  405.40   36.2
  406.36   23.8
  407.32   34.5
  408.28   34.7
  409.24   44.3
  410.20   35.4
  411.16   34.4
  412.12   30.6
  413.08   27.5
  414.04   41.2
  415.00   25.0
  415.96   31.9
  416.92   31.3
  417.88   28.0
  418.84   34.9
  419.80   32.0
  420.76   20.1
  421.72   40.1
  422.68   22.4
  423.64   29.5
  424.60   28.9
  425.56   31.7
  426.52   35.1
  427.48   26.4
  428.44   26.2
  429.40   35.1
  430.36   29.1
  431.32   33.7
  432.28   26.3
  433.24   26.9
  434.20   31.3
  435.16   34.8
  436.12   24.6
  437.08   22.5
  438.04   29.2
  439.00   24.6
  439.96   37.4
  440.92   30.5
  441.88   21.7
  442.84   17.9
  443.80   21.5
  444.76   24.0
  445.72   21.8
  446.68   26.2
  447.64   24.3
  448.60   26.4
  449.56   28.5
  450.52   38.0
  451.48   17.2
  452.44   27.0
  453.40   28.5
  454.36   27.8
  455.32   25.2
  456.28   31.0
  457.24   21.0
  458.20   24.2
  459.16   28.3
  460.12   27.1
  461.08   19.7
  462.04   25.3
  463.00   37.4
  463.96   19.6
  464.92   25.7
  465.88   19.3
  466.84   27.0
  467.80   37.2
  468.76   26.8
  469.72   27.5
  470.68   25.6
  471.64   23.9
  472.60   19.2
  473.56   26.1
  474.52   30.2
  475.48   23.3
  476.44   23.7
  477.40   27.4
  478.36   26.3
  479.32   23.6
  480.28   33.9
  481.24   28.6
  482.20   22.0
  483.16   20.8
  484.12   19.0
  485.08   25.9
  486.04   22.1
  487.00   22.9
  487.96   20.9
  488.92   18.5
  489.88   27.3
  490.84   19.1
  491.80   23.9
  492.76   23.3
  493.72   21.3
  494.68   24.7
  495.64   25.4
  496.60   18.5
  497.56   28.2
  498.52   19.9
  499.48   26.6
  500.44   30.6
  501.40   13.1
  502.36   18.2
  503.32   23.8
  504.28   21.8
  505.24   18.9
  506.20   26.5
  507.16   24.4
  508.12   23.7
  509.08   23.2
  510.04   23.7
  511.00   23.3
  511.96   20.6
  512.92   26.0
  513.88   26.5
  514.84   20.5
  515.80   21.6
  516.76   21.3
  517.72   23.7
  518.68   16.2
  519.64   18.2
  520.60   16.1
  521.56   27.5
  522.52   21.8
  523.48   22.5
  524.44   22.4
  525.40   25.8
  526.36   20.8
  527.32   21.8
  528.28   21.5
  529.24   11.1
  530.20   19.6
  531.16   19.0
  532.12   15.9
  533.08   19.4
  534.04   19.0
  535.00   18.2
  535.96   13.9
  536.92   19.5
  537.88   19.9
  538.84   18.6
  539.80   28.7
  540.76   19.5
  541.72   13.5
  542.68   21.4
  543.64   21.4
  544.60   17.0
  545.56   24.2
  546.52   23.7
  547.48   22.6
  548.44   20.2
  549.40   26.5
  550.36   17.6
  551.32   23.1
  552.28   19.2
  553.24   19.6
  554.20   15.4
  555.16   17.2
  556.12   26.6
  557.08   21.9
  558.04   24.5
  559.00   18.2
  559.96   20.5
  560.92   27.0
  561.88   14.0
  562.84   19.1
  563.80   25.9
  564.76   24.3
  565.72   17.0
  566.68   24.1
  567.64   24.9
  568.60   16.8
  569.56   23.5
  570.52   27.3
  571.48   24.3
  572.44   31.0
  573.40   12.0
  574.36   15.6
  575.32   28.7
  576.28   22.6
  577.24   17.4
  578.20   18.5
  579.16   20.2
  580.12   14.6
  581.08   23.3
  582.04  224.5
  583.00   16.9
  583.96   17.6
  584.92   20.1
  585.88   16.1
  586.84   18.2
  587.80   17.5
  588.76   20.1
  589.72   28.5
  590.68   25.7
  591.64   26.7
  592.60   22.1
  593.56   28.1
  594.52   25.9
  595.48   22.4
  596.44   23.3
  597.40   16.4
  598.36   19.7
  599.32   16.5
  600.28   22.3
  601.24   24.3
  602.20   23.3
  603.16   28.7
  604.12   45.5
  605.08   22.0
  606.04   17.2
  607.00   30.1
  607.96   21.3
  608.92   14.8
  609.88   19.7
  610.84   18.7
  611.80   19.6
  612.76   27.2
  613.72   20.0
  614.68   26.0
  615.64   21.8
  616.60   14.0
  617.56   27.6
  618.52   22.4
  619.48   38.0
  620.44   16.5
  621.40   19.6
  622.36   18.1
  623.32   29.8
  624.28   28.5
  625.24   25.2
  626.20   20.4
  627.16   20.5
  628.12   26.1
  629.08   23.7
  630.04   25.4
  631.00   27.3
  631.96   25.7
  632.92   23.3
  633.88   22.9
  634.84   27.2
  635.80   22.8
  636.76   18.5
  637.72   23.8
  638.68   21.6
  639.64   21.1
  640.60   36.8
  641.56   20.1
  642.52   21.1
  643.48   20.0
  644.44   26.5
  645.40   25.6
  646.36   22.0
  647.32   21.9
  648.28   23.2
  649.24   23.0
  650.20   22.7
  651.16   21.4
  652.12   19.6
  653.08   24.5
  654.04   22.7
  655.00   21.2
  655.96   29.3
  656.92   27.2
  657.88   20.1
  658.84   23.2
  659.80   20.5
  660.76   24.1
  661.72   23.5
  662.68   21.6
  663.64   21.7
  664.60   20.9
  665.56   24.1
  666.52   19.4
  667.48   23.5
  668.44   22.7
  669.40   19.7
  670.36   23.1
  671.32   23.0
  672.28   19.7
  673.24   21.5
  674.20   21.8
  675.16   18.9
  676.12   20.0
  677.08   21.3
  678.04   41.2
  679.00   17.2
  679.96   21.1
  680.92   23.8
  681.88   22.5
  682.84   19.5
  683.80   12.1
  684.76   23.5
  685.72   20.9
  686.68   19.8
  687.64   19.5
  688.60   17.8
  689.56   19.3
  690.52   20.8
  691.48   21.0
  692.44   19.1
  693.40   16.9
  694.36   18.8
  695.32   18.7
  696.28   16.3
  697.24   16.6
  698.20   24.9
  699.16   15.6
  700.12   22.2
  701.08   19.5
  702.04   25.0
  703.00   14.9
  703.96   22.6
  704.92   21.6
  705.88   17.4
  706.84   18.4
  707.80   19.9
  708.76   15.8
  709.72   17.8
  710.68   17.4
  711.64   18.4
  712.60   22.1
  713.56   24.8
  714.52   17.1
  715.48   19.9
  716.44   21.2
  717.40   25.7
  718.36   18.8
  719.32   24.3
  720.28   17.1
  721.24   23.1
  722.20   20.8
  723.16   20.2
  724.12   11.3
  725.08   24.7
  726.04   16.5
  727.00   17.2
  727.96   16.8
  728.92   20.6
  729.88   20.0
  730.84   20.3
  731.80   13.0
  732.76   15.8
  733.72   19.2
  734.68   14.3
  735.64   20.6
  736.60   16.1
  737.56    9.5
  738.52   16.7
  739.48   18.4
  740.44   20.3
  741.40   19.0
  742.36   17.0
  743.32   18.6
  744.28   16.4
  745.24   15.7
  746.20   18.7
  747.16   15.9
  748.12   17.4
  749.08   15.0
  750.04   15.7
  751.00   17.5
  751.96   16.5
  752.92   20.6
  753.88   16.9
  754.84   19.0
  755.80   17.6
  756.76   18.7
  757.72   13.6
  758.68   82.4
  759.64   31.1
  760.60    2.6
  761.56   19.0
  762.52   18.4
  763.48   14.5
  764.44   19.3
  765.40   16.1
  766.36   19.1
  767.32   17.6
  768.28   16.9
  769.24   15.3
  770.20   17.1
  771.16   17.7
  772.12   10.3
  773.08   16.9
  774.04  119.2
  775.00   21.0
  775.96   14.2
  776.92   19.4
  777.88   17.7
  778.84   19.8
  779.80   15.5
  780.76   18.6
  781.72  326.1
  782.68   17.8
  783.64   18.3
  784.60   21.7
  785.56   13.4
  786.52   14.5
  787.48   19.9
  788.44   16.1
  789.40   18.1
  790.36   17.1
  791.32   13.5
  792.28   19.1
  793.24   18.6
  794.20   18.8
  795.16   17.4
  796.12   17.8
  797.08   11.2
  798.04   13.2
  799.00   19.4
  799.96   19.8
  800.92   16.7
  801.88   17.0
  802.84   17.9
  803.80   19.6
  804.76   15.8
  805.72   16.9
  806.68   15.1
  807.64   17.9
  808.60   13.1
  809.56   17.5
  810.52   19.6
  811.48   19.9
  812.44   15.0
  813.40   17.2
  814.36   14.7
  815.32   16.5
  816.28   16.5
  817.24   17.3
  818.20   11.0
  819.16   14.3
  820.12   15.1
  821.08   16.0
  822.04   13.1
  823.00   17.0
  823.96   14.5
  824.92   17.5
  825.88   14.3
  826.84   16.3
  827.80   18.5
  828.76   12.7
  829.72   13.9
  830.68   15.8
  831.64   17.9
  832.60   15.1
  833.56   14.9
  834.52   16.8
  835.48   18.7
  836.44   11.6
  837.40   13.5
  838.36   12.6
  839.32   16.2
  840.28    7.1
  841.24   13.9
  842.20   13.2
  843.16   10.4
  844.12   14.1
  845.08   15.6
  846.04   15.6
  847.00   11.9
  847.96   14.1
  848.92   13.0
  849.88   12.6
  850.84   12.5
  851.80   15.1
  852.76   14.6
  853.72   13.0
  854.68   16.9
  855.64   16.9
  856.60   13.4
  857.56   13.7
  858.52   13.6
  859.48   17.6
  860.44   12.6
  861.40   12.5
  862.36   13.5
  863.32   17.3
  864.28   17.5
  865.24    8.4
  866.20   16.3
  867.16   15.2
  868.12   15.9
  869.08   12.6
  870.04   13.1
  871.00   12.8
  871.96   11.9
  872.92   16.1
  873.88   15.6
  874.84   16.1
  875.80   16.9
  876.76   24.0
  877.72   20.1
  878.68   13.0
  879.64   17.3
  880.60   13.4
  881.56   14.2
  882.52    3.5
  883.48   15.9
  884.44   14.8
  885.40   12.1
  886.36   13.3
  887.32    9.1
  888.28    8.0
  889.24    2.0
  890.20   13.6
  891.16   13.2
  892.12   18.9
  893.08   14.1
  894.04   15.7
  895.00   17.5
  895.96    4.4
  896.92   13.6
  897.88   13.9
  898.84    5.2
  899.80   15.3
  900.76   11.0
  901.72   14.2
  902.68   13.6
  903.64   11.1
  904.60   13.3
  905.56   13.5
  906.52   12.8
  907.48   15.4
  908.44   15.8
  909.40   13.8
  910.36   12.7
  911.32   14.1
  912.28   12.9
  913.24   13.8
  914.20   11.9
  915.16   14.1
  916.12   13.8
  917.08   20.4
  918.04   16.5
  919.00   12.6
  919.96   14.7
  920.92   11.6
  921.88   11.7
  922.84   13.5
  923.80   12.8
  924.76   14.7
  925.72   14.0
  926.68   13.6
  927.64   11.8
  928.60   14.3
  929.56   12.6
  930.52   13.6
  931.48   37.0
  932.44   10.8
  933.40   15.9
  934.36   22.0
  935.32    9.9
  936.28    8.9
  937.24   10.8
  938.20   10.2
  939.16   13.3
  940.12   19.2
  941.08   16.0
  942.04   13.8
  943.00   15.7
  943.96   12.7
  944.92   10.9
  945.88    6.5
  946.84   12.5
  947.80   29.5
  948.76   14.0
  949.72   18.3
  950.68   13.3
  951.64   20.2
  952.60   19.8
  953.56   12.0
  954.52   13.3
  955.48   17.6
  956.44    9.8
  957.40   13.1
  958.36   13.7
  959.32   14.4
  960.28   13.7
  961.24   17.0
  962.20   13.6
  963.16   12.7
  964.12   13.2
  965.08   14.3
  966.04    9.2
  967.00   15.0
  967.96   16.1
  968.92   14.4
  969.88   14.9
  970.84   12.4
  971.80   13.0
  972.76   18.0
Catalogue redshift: 0.56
